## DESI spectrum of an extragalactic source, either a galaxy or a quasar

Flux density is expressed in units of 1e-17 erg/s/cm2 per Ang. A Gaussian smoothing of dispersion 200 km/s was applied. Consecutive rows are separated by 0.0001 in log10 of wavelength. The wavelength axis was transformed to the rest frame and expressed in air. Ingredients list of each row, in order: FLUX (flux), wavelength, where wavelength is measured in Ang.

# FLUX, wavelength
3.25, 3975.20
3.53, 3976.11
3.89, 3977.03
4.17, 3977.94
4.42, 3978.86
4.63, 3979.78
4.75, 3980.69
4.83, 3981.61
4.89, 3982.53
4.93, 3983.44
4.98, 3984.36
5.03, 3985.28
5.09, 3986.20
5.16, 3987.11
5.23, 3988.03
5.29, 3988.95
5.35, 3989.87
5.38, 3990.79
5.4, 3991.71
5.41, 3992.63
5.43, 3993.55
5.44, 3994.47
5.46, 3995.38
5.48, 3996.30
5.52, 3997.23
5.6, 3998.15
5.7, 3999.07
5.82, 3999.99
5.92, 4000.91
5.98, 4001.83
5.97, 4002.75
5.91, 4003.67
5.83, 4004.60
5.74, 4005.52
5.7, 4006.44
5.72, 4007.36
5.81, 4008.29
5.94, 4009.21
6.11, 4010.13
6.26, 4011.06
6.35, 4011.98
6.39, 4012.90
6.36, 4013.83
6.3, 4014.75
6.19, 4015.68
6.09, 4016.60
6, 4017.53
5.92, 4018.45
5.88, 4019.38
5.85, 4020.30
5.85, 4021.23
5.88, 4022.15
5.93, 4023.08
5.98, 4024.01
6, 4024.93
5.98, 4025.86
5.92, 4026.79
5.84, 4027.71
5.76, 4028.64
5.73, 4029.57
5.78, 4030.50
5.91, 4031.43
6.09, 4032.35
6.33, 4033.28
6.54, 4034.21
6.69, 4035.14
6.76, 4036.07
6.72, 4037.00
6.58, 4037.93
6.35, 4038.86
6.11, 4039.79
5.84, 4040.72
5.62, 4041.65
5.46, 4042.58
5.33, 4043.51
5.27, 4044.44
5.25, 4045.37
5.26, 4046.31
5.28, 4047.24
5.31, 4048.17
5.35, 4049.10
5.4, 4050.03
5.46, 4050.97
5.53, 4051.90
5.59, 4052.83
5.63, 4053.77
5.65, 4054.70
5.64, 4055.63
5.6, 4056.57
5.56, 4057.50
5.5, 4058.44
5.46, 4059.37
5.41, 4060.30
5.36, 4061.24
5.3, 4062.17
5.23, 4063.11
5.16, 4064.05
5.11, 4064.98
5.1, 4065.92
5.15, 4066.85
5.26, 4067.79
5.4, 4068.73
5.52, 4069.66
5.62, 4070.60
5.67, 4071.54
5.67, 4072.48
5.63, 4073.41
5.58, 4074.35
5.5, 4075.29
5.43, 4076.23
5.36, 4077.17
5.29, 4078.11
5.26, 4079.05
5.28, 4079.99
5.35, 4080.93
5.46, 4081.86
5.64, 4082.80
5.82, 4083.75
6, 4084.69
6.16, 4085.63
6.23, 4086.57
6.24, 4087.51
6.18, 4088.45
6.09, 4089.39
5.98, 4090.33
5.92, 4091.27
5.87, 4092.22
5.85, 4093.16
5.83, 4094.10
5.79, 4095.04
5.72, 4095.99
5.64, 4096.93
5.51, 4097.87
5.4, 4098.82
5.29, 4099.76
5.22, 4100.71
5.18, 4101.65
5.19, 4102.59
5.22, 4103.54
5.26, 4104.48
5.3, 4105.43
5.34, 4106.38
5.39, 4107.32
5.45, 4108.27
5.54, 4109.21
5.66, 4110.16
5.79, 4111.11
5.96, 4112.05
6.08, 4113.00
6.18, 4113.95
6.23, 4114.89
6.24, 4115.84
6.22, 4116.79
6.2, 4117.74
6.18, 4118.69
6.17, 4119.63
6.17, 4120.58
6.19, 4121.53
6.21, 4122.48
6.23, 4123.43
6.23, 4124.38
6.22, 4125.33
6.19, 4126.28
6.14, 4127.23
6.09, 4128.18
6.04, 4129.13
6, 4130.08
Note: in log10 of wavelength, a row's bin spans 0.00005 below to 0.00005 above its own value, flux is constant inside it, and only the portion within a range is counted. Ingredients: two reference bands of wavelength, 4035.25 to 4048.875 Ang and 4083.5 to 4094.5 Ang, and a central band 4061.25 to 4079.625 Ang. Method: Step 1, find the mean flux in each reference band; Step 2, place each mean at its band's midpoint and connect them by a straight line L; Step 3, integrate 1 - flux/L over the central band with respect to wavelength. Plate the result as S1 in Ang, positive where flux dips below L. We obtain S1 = 1.7 Ang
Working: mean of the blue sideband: 5.81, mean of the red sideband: 6.02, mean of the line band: 5.38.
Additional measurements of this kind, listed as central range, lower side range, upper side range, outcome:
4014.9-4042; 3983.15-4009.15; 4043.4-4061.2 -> -2.97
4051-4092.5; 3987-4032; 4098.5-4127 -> 1.68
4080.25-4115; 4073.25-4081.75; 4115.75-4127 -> 0.41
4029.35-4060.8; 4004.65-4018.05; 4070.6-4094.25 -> 0.76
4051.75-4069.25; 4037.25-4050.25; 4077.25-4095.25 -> 0.90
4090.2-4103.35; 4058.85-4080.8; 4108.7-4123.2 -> 0.45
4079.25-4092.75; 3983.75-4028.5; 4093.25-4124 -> -0.25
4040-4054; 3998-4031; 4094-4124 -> 1.03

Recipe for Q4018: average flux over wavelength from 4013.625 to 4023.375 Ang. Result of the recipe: 6.02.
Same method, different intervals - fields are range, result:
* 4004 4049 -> 5.95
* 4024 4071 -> 5.68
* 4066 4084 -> 5.45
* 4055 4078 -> 5.42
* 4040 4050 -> 5.42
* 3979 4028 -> 5.66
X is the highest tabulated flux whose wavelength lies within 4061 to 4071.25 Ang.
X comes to 5.62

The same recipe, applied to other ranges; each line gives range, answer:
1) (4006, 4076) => 6.76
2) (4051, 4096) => 6.24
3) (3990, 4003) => 5.98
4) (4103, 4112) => 5.79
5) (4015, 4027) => 6.19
